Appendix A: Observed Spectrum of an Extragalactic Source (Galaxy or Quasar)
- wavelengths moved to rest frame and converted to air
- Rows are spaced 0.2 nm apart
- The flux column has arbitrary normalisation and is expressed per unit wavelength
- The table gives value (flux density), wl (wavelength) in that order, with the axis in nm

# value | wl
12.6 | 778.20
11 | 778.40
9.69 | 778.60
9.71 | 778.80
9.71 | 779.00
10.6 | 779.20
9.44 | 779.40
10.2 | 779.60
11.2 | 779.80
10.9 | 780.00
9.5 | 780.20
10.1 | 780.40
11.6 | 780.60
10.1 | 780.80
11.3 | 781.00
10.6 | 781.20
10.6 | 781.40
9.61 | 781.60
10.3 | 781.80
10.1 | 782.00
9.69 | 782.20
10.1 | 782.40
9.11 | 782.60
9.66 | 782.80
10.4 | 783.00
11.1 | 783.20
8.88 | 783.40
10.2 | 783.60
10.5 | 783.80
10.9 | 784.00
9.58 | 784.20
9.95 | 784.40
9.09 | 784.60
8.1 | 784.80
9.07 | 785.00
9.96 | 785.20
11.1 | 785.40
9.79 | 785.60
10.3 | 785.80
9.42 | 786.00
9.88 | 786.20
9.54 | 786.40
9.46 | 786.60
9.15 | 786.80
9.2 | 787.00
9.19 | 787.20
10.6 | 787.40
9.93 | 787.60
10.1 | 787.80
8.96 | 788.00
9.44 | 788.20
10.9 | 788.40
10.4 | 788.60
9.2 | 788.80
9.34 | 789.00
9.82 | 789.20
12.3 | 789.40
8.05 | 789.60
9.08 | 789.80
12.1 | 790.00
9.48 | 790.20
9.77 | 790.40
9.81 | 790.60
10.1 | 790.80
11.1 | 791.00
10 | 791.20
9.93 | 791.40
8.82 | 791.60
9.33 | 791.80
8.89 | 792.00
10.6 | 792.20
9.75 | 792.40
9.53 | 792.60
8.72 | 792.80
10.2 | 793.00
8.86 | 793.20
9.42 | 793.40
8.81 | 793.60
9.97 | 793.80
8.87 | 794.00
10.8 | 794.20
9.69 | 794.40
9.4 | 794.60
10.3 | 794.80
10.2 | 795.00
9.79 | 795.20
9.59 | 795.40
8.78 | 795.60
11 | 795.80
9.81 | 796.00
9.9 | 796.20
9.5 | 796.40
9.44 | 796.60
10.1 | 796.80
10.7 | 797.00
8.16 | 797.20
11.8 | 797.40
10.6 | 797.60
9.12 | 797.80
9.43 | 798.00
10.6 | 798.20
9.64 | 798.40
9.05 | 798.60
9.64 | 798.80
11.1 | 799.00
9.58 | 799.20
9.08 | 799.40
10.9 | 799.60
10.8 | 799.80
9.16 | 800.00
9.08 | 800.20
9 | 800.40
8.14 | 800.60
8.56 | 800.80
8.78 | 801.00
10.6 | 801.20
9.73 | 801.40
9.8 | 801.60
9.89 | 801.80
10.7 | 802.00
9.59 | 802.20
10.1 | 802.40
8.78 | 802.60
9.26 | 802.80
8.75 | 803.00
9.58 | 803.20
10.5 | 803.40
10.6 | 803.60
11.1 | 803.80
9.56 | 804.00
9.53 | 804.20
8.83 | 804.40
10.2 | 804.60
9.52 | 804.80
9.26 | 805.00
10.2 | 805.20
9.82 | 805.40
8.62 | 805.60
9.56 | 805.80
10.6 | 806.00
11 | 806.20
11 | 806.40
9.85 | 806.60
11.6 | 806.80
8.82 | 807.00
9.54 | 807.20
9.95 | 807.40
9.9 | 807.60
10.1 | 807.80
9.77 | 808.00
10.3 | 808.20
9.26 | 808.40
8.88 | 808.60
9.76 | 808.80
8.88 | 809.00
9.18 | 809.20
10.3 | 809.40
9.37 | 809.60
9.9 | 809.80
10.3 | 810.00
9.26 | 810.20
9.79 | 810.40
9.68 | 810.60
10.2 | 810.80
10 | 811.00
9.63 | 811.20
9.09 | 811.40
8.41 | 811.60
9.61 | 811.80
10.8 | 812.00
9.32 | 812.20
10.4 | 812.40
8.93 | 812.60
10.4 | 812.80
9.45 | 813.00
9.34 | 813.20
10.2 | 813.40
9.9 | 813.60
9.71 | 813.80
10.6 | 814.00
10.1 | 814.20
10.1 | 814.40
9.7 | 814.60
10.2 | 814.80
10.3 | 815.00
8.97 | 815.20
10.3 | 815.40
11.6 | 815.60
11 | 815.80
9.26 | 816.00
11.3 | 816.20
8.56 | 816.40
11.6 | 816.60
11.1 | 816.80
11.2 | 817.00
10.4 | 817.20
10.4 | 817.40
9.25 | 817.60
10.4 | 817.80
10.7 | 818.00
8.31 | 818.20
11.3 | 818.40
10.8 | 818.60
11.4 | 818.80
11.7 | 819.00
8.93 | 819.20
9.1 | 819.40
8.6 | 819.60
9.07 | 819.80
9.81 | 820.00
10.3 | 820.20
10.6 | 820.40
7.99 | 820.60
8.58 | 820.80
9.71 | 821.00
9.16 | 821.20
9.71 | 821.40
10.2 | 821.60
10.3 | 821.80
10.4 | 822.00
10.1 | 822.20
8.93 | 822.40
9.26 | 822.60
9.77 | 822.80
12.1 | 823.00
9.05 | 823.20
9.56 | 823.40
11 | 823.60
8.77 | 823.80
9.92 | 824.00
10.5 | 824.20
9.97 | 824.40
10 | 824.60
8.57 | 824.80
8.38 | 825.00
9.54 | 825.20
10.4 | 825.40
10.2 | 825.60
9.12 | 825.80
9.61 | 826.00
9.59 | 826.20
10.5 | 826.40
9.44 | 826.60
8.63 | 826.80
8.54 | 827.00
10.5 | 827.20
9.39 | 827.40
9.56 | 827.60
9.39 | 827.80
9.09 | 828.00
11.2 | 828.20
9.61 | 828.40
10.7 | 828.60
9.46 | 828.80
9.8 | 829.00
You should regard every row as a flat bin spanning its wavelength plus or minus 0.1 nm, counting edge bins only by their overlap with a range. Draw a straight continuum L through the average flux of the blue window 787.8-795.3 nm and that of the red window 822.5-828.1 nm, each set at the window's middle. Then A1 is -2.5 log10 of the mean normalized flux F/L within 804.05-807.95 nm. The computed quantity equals -0.02 mag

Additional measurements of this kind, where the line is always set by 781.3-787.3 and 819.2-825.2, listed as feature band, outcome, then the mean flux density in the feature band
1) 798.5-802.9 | 0.01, 9.61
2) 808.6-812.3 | 0.01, 9.62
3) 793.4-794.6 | 0.02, 9.59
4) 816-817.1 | -0.10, 10.6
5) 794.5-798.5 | -0.02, 9.89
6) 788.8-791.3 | -0.03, 10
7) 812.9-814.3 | -0.03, 9.9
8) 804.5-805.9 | 0.01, 9.6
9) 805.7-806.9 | -0.10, 10.6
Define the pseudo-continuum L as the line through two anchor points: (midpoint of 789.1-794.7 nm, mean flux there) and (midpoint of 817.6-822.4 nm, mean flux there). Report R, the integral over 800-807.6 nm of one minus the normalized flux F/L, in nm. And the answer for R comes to 0.05 nm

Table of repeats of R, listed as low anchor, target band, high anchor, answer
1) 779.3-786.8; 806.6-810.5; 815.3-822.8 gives 0.12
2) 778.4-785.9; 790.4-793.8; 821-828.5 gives 0.13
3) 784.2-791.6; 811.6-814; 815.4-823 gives 0.05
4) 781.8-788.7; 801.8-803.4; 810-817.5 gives 0.05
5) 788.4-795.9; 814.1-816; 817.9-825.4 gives -0.08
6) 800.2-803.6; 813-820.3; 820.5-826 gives -0.40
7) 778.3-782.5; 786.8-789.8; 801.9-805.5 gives 0.10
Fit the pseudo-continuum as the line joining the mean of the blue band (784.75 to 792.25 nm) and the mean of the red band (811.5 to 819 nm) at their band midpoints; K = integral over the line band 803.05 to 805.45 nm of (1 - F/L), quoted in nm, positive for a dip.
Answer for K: 0.035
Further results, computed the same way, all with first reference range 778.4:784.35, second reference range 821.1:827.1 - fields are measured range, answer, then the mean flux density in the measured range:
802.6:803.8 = 0.02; 9.77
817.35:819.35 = -0.11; 10.3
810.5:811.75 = 0.04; 9.51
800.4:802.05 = 0.08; 9.46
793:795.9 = 0.10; 9.7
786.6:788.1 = 0.08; 9.58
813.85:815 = -0.04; 10.1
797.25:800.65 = 0.06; 9.81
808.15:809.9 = 0.06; 9.51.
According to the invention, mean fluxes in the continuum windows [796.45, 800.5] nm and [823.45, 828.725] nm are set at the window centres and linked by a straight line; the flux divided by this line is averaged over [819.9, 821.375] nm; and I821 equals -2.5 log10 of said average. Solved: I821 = 0.03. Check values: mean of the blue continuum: 9.84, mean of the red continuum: 9.69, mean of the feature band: 9.46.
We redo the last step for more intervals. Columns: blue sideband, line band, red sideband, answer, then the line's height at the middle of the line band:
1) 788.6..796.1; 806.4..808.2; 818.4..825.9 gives -0.03 mag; 9.78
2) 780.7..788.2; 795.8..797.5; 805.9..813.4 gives -0.02 mag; 9.84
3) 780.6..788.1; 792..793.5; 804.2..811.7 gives 0.03 mag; 9.84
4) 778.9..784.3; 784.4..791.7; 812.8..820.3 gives 0.04 mag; 10.2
